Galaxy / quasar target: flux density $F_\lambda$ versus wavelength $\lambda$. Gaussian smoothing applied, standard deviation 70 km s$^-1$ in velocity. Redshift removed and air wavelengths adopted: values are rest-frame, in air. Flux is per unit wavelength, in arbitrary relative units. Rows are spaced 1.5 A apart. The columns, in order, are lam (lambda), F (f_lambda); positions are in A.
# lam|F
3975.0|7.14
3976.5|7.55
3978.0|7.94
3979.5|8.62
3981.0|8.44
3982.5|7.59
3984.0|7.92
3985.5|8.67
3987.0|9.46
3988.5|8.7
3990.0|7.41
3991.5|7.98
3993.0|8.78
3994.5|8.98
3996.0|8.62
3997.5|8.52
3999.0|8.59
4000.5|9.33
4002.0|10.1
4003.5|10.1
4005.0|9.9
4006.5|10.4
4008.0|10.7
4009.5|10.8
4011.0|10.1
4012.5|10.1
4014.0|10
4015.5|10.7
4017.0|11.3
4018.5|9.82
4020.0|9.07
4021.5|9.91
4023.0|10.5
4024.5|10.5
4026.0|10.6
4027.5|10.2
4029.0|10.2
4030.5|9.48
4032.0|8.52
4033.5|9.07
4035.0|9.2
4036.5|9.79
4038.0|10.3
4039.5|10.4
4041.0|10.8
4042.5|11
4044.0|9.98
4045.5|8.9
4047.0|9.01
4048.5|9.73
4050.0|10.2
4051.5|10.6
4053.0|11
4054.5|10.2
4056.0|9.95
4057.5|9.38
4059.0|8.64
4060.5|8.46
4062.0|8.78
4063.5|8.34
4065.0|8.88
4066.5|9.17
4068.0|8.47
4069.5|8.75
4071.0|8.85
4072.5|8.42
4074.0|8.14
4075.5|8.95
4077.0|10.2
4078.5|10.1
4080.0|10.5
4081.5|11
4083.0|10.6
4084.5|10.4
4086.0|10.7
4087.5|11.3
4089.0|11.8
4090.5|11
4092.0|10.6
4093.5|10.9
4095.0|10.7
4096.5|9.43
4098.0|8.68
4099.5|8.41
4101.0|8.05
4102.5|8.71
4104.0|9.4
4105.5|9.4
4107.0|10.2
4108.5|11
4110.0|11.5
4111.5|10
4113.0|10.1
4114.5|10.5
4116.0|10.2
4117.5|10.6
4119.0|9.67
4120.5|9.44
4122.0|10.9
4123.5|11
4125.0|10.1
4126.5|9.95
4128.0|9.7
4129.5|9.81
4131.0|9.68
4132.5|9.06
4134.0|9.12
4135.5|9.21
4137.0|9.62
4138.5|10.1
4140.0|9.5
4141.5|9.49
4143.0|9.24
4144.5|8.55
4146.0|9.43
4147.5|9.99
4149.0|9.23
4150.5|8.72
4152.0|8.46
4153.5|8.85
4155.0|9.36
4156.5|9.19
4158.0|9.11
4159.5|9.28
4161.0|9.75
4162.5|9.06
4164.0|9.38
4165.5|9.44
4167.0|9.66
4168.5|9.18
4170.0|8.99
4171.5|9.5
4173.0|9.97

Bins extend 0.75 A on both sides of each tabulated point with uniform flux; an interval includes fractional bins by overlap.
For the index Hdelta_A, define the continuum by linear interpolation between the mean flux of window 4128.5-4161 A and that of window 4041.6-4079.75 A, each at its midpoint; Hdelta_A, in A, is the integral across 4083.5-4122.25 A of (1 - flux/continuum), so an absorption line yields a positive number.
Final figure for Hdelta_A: -3.27 A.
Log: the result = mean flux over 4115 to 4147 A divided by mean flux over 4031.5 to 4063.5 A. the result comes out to 1.0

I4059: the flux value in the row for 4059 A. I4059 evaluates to 8.64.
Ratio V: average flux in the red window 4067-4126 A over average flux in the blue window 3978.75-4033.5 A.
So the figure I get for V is 1.1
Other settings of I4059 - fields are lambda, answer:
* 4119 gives 9.67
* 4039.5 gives 10.4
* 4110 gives 11.5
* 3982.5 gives 7.59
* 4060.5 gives 8.46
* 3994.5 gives 8.98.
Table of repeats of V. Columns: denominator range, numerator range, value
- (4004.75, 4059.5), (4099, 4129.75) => 0.99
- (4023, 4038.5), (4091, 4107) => 0.97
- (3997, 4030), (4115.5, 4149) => 0.97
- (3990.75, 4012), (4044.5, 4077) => 0.97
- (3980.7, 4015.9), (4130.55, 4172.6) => 1.01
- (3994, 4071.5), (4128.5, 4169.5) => 0.96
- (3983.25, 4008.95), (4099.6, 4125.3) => 1.10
